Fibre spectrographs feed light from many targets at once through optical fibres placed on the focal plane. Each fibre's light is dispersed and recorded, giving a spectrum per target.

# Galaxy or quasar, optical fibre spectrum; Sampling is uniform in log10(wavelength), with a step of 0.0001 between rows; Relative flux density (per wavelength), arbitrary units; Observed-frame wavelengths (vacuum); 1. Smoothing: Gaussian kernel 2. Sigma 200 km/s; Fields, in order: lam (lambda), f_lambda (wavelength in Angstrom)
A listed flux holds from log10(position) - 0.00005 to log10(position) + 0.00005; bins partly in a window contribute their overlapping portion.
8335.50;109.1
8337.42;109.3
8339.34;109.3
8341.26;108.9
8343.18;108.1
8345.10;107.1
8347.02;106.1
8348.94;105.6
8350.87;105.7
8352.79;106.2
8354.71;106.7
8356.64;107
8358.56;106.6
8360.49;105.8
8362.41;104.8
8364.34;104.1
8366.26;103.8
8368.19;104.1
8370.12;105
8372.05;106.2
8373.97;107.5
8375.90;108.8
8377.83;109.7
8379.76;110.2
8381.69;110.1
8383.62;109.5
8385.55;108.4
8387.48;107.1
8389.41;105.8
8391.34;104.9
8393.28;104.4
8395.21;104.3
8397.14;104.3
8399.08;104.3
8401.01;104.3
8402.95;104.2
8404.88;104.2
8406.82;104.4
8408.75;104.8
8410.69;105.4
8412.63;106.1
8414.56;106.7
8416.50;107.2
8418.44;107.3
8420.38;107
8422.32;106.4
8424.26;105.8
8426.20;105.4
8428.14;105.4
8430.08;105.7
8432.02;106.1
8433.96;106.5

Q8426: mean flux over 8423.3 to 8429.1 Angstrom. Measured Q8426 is 106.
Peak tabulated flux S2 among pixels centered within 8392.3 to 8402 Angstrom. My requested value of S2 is 104.4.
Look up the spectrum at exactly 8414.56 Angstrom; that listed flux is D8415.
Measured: 106.7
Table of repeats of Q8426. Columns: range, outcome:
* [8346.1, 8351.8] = 106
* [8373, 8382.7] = 109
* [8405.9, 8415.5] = 106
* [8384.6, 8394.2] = 106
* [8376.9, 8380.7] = 110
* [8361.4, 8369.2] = 104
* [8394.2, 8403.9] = 104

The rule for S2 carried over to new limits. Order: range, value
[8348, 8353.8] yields 106.2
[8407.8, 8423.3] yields 107.3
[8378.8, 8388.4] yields 110.2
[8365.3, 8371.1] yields 105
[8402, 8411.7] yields 105.4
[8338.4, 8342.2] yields 109.3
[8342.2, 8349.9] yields 108.1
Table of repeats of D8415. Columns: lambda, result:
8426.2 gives 105.4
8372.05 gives 106.2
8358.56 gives 106.6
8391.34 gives 104.9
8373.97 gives 107.5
